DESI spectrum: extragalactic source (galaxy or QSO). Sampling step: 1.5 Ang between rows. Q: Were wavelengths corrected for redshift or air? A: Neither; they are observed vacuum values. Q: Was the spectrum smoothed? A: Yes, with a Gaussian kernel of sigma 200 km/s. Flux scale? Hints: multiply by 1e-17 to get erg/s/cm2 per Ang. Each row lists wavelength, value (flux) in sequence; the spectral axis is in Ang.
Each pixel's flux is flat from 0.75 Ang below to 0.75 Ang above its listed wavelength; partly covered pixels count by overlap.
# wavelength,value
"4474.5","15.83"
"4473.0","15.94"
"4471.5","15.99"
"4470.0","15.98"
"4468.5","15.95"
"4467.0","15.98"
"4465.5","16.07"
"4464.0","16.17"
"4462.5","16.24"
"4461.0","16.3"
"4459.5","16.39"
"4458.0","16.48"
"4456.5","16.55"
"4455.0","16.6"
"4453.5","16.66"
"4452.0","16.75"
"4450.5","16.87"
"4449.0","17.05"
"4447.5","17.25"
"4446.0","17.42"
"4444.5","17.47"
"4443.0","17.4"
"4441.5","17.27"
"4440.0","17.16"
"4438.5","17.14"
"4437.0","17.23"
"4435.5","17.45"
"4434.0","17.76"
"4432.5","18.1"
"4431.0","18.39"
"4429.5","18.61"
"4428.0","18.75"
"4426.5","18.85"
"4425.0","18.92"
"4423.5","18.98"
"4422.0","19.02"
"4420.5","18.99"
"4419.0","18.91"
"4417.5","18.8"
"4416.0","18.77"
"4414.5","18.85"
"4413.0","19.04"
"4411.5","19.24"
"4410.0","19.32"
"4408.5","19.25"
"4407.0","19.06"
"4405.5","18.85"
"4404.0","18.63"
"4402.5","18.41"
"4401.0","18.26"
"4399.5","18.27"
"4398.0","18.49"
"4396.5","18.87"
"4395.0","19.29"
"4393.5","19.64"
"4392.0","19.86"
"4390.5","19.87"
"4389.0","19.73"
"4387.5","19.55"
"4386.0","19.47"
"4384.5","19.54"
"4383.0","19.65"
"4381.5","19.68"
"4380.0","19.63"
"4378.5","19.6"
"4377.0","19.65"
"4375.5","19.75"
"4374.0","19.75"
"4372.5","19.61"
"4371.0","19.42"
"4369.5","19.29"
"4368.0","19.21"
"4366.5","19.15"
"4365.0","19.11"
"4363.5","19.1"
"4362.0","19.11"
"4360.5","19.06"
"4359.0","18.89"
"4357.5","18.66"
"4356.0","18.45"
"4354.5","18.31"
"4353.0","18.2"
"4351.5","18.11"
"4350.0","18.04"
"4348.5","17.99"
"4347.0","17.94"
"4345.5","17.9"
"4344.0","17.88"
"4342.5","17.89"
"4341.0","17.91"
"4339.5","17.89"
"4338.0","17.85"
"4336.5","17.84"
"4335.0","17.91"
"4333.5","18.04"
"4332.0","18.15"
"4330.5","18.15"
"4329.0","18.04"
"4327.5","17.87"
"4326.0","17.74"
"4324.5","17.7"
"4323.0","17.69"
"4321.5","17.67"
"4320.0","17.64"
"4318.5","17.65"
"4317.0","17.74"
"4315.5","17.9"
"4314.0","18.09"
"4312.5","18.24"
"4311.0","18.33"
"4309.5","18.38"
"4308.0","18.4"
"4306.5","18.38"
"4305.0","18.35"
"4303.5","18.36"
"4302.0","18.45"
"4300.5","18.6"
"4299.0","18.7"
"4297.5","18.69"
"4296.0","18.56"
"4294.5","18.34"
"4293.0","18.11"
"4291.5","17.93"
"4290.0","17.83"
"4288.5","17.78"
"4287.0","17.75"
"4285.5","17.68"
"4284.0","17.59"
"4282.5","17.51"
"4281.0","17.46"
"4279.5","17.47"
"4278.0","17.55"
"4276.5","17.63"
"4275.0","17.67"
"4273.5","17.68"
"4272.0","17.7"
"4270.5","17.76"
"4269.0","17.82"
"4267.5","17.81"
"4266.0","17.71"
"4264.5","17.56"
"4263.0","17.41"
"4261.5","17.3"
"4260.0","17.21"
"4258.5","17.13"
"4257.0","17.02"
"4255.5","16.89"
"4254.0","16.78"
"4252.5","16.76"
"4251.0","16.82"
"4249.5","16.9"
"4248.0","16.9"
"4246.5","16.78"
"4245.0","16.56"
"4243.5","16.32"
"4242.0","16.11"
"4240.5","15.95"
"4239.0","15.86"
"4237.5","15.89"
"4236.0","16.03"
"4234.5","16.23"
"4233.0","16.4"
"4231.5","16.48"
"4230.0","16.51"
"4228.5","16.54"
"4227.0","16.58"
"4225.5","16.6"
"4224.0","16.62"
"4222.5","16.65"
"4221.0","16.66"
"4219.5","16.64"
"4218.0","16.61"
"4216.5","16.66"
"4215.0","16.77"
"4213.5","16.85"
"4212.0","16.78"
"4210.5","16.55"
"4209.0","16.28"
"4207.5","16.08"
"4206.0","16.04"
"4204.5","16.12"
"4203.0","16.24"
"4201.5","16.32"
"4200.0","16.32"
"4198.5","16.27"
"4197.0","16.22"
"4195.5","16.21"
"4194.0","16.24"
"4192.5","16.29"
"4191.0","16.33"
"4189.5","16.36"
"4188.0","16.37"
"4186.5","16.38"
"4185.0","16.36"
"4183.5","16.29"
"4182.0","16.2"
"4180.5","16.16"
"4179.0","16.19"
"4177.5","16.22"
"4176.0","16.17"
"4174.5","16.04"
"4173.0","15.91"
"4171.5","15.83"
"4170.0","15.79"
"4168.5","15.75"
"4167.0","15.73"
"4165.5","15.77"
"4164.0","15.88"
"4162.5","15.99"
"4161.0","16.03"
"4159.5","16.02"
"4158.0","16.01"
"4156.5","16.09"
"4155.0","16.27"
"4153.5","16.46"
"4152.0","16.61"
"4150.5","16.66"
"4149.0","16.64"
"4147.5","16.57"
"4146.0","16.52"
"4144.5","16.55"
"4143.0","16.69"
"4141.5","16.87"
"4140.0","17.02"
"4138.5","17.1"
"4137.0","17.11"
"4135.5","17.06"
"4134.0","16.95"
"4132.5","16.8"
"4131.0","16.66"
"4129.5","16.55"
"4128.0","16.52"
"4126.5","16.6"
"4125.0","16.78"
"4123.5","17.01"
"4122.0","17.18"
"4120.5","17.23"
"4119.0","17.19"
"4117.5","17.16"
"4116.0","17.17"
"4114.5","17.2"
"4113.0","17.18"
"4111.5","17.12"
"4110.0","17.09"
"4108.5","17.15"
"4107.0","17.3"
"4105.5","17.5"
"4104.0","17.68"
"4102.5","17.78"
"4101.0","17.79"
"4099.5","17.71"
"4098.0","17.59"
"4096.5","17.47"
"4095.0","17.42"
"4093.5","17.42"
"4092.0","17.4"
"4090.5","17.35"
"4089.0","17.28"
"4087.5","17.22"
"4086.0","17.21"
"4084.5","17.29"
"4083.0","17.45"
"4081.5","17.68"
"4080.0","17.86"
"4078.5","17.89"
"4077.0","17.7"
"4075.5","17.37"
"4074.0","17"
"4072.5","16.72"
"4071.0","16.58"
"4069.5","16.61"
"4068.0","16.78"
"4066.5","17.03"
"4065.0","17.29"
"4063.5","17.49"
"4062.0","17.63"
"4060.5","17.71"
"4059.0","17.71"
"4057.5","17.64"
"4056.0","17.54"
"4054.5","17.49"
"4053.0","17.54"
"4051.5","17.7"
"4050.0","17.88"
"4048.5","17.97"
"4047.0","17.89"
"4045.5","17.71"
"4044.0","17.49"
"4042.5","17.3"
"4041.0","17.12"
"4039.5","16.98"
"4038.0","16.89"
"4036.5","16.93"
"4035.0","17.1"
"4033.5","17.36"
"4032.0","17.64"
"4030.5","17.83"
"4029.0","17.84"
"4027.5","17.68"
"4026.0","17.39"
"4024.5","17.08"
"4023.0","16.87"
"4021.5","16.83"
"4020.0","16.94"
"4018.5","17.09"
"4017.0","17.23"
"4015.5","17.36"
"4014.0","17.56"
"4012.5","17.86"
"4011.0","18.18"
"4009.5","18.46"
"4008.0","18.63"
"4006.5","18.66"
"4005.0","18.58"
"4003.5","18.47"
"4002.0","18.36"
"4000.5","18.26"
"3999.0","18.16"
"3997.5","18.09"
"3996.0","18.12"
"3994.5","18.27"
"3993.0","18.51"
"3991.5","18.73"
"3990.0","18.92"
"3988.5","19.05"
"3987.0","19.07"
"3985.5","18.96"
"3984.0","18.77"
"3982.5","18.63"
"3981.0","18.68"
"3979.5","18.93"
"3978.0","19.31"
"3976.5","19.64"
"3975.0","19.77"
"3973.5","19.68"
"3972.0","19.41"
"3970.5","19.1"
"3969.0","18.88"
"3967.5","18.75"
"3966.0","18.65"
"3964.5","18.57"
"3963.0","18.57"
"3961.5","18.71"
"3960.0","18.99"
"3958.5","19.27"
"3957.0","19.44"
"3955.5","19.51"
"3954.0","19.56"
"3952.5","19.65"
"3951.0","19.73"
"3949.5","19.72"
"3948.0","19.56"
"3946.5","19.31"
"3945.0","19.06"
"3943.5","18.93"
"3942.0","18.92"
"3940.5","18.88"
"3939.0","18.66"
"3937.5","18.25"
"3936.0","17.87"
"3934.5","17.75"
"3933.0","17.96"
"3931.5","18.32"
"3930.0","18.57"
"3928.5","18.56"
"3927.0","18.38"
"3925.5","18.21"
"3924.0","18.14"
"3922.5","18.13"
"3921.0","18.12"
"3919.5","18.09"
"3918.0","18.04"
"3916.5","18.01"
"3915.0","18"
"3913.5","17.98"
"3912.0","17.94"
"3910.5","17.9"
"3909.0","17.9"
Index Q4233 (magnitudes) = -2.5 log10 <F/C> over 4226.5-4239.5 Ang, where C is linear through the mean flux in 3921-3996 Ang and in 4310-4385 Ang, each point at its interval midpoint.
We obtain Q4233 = 0.14 mag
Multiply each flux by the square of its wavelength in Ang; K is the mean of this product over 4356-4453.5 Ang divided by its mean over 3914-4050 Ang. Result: 1.2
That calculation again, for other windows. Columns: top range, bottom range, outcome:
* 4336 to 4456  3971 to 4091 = 1.24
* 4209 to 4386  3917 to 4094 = 1.13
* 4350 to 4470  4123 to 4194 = 1.26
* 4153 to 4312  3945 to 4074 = 1.04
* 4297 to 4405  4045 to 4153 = 1.22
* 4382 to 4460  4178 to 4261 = 1.22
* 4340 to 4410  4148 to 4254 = 1.26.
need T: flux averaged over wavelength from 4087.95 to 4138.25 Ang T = 17.2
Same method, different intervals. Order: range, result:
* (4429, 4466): 17.1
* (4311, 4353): 17.9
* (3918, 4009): 18.8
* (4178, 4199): 16.3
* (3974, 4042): 18.1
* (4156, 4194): 16.1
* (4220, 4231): 16.6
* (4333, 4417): 18.9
